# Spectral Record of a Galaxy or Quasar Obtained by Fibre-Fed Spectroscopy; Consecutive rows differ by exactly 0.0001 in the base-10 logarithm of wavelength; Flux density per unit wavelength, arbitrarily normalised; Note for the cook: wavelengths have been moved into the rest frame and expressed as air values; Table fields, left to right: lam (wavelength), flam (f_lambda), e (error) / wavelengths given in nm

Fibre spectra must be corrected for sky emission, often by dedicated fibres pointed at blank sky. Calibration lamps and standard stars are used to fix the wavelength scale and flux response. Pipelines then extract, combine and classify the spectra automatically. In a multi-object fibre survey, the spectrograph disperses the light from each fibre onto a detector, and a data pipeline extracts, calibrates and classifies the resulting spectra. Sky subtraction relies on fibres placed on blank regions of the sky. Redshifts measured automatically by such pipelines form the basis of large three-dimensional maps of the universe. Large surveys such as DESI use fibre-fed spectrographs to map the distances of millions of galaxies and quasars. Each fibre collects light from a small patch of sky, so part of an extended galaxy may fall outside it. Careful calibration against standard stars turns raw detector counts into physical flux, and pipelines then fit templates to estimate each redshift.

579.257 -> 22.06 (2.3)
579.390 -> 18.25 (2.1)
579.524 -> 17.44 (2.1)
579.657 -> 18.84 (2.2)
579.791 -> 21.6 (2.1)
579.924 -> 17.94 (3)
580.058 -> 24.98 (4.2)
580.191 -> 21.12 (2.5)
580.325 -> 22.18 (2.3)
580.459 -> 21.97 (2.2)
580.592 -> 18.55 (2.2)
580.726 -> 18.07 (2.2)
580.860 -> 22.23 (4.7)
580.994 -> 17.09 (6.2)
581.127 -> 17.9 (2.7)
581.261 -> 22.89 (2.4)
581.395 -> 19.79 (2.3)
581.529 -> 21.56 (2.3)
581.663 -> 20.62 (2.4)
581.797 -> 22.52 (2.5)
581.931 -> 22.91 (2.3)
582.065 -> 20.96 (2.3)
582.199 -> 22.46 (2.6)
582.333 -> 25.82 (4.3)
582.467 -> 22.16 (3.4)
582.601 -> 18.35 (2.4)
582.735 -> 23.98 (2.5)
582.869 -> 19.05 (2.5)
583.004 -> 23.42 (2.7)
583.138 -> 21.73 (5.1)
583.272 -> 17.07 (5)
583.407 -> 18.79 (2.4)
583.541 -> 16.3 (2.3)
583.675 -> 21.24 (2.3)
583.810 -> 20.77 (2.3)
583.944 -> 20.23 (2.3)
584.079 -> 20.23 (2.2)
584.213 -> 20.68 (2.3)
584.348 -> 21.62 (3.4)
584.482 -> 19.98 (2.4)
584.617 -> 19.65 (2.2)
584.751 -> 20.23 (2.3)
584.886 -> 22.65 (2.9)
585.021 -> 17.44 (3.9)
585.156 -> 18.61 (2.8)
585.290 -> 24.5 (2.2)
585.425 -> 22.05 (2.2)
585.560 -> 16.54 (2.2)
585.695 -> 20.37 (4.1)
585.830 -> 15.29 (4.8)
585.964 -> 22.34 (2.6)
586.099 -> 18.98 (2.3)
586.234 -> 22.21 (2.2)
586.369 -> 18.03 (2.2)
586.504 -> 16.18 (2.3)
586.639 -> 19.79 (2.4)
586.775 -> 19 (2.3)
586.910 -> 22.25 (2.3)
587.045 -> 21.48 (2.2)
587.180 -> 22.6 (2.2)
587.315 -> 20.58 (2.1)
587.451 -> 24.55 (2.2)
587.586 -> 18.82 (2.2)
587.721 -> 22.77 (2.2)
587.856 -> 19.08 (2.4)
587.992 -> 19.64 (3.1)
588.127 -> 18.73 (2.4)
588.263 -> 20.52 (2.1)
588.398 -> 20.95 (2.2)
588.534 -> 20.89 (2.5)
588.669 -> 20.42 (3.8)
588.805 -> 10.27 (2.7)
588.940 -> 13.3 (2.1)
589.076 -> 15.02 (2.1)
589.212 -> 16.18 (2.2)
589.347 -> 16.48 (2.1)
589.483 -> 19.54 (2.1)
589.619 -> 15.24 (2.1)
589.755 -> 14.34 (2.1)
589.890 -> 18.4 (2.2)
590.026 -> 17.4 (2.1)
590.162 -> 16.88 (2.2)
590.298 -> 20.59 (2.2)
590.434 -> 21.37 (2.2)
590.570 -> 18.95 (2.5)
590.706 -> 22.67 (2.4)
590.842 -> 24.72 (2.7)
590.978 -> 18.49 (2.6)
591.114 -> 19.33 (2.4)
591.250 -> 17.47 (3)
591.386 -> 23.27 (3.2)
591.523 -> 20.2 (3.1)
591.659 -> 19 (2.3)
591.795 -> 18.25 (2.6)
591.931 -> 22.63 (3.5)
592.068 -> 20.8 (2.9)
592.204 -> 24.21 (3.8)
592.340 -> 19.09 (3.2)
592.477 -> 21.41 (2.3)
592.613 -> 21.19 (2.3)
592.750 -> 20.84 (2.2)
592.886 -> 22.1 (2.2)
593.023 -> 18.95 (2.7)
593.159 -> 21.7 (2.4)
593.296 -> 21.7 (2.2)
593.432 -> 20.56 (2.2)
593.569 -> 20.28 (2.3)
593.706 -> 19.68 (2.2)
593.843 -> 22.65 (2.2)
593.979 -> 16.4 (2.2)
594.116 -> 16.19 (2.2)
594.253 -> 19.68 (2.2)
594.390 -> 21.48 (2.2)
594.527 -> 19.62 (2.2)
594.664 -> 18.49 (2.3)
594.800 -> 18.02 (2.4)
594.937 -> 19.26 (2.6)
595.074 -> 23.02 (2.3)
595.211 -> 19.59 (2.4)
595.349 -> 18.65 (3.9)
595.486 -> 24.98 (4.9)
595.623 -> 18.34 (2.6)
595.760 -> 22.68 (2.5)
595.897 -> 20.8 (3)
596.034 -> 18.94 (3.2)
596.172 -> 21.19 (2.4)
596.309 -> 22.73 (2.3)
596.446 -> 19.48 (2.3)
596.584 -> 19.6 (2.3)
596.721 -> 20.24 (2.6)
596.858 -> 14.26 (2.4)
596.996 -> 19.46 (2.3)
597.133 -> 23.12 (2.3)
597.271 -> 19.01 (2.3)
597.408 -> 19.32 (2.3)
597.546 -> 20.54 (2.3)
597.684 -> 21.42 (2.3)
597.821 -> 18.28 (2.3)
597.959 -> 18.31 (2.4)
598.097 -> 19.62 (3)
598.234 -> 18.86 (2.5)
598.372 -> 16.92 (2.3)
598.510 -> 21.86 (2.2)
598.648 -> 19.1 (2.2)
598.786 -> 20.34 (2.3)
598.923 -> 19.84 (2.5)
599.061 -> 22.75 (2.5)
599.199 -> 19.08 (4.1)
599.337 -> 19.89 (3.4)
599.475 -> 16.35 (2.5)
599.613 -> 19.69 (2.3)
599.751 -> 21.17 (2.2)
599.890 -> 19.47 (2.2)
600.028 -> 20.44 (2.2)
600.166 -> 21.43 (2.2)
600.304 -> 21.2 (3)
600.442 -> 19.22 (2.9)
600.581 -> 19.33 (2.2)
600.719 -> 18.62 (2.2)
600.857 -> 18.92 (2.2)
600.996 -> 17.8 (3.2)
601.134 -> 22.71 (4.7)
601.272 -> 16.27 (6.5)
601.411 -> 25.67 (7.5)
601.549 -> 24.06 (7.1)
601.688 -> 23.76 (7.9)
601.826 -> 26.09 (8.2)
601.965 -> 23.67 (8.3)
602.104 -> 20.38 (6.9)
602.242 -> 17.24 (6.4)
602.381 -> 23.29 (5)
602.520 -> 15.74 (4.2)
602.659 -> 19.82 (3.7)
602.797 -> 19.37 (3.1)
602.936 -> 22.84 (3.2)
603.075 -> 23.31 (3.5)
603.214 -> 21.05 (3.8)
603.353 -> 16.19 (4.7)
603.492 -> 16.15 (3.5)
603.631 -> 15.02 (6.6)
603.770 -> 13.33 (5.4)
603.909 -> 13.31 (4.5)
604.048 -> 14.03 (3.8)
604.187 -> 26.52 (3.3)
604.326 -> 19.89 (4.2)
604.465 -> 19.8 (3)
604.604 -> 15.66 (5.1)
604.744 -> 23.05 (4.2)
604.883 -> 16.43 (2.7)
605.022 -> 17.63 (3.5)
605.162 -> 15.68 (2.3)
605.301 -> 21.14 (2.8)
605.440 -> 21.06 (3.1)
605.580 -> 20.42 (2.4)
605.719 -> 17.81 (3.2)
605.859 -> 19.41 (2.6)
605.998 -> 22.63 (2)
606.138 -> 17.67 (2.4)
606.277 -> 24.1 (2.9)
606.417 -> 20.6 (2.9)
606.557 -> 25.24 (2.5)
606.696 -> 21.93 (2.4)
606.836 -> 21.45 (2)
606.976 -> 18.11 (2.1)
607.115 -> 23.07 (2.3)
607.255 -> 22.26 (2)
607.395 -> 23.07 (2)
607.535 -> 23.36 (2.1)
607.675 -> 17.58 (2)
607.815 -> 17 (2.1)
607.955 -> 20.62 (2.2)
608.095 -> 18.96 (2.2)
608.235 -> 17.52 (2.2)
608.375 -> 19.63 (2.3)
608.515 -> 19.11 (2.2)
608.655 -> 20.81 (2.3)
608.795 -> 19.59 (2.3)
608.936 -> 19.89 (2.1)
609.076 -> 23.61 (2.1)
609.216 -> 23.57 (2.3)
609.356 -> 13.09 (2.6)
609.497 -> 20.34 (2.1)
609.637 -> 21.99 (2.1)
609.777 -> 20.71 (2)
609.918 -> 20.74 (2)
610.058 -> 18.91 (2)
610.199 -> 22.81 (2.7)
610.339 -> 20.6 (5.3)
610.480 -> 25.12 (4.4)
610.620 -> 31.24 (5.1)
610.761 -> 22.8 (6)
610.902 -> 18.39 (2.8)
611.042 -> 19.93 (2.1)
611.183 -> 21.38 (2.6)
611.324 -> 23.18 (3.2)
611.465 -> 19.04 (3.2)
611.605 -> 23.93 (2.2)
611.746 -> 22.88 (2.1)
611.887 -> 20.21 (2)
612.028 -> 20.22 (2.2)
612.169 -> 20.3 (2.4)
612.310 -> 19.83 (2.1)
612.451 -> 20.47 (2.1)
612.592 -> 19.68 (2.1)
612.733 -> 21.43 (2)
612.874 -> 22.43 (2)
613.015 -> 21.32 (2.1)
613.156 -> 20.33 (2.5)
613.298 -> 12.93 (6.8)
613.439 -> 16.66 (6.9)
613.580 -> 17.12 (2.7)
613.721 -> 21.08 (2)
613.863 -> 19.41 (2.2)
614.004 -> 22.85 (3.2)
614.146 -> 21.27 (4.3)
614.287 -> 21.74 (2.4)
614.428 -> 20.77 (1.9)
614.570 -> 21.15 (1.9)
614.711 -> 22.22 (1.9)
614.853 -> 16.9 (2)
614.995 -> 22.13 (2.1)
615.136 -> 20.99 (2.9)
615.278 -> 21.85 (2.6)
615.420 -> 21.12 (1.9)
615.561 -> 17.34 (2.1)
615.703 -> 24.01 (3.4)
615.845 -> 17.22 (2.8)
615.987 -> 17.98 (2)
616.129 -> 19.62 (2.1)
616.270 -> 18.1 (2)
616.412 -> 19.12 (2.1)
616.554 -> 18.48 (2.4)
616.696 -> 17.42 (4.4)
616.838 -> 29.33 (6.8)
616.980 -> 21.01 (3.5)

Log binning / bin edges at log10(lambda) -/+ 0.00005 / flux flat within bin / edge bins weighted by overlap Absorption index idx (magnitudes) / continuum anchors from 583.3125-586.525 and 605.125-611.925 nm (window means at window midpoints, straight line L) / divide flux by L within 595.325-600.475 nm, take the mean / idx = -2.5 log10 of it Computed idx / 0.02 mag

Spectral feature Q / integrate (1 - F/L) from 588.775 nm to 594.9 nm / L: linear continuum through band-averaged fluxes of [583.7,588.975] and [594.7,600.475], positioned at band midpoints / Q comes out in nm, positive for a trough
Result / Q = 0.20 nm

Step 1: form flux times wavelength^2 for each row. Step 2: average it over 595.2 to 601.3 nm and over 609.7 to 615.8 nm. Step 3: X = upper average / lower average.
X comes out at 1.1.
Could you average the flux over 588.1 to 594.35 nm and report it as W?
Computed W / 19.3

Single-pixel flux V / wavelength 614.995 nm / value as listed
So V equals 22.13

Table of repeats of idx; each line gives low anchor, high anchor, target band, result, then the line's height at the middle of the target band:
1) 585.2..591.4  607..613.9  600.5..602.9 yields -0.037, 20.1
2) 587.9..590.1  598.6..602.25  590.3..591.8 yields -0.142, 17.9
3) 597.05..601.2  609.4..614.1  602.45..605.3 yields 0.107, 20.2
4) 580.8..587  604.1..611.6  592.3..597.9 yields 0.022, 20.5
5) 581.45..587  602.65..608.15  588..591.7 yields 0.094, 20.2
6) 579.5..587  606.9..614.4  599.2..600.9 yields 0.050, 20.5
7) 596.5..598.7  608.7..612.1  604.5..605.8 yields 0.099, 20.6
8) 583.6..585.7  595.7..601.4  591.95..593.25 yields -0.060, 20.1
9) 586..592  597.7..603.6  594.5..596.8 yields -0.031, 19.8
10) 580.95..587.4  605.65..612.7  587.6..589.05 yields 0.110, 20.5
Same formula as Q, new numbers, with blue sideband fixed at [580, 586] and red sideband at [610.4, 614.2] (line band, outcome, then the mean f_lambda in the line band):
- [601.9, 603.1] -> 0.018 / 20.5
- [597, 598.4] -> 0.079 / 19.6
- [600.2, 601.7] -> 0.016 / 20.6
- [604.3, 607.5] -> 0.073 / 20.4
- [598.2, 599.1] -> 0.038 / 19.9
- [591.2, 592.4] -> 0.007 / 20.6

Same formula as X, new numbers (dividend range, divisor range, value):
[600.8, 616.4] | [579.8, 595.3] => 1.09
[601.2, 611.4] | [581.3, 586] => 1.07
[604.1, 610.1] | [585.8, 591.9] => 1.12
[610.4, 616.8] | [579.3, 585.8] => 1.11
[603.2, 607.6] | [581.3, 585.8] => 1.02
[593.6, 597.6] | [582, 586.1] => 1.01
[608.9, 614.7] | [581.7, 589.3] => 1.14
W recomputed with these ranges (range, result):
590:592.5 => 20.4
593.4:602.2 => 20.2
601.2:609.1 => 20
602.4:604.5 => 18.5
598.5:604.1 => 19.7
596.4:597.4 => 19.3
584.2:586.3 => 20.2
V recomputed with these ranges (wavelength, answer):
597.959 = 18.31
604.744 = 23.05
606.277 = 24.1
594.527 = 19.62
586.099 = 18.98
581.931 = 22.91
